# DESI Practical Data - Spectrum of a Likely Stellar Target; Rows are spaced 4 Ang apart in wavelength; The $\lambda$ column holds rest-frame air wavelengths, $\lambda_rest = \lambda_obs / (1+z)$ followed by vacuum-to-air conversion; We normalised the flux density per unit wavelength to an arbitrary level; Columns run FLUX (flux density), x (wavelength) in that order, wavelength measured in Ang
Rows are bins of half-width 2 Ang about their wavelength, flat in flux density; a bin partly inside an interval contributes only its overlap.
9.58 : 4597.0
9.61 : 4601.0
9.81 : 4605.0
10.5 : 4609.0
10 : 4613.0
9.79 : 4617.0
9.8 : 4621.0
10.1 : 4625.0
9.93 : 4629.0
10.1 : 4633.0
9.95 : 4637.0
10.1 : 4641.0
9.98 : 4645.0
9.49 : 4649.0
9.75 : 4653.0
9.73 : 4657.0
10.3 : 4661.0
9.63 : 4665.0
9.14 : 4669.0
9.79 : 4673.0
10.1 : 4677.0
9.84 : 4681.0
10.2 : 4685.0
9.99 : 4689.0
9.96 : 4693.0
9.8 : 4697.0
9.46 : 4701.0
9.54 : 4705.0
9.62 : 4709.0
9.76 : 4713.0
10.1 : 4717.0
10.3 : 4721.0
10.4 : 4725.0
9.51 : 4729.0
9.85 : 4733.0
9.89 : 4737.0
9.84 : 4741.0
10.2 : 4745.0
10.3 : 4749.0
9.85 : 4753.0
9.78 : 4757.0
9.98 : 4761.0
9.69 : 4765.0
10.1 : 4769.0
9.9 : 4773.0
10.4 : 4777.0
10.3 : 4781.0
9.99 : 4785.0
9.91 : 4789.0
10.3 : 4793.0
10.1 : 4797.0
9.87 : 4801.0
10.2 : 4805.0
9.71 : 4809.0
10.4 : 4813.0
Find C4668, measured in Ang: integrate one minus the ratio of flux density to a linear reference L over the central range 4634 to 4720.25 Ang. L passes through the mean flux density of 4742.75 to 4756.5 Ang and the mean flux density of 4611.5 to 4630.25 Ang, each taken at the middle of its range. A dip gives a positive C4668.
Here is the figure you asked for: 1.4 Ang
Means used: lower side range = 9.92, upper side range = 10.1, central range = 9.83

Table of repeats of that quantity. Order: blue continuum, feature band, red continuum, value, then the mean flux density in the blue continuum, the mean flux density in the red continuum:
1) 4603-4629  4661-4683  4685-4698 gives 0.5 Ang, 9.99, 9.97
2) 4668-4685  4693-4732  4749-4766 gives 0.0 Ang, 9.81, 9.89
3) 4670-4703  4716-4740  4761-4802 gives -0.1 Ang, 9.87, 10.1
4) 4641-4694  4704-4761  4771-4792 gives 0.4 Ang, 9.85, 10.1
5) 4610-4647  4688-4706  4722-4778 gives 0.4 Ang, 9.99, 9.98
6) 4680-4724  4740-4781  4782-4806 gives -0.1 Ang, 9.88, 10.1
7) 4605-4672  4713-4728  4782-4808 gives -0.3 Ang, 9.89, 10.1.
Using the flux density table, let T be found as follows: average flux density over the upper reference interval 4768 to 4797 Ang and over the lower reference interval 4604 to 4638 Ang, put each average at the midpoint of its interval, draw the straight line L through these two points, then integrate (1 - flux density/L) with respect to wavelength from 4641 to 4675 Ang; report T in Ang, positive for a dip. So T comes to 1.0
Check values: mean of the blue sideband 10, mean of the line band 9.75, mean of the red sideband 10.1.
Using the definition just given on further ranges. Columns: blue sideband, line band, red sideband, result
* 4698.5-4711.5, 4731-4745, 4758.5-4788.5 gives -0.2 Ang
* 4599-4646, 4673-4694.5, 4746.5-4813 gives 0.0 Ang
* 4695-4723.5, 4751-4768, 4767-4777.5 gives 0.3 Ang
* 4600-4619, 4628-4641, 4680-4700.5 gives -0.1 Ang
